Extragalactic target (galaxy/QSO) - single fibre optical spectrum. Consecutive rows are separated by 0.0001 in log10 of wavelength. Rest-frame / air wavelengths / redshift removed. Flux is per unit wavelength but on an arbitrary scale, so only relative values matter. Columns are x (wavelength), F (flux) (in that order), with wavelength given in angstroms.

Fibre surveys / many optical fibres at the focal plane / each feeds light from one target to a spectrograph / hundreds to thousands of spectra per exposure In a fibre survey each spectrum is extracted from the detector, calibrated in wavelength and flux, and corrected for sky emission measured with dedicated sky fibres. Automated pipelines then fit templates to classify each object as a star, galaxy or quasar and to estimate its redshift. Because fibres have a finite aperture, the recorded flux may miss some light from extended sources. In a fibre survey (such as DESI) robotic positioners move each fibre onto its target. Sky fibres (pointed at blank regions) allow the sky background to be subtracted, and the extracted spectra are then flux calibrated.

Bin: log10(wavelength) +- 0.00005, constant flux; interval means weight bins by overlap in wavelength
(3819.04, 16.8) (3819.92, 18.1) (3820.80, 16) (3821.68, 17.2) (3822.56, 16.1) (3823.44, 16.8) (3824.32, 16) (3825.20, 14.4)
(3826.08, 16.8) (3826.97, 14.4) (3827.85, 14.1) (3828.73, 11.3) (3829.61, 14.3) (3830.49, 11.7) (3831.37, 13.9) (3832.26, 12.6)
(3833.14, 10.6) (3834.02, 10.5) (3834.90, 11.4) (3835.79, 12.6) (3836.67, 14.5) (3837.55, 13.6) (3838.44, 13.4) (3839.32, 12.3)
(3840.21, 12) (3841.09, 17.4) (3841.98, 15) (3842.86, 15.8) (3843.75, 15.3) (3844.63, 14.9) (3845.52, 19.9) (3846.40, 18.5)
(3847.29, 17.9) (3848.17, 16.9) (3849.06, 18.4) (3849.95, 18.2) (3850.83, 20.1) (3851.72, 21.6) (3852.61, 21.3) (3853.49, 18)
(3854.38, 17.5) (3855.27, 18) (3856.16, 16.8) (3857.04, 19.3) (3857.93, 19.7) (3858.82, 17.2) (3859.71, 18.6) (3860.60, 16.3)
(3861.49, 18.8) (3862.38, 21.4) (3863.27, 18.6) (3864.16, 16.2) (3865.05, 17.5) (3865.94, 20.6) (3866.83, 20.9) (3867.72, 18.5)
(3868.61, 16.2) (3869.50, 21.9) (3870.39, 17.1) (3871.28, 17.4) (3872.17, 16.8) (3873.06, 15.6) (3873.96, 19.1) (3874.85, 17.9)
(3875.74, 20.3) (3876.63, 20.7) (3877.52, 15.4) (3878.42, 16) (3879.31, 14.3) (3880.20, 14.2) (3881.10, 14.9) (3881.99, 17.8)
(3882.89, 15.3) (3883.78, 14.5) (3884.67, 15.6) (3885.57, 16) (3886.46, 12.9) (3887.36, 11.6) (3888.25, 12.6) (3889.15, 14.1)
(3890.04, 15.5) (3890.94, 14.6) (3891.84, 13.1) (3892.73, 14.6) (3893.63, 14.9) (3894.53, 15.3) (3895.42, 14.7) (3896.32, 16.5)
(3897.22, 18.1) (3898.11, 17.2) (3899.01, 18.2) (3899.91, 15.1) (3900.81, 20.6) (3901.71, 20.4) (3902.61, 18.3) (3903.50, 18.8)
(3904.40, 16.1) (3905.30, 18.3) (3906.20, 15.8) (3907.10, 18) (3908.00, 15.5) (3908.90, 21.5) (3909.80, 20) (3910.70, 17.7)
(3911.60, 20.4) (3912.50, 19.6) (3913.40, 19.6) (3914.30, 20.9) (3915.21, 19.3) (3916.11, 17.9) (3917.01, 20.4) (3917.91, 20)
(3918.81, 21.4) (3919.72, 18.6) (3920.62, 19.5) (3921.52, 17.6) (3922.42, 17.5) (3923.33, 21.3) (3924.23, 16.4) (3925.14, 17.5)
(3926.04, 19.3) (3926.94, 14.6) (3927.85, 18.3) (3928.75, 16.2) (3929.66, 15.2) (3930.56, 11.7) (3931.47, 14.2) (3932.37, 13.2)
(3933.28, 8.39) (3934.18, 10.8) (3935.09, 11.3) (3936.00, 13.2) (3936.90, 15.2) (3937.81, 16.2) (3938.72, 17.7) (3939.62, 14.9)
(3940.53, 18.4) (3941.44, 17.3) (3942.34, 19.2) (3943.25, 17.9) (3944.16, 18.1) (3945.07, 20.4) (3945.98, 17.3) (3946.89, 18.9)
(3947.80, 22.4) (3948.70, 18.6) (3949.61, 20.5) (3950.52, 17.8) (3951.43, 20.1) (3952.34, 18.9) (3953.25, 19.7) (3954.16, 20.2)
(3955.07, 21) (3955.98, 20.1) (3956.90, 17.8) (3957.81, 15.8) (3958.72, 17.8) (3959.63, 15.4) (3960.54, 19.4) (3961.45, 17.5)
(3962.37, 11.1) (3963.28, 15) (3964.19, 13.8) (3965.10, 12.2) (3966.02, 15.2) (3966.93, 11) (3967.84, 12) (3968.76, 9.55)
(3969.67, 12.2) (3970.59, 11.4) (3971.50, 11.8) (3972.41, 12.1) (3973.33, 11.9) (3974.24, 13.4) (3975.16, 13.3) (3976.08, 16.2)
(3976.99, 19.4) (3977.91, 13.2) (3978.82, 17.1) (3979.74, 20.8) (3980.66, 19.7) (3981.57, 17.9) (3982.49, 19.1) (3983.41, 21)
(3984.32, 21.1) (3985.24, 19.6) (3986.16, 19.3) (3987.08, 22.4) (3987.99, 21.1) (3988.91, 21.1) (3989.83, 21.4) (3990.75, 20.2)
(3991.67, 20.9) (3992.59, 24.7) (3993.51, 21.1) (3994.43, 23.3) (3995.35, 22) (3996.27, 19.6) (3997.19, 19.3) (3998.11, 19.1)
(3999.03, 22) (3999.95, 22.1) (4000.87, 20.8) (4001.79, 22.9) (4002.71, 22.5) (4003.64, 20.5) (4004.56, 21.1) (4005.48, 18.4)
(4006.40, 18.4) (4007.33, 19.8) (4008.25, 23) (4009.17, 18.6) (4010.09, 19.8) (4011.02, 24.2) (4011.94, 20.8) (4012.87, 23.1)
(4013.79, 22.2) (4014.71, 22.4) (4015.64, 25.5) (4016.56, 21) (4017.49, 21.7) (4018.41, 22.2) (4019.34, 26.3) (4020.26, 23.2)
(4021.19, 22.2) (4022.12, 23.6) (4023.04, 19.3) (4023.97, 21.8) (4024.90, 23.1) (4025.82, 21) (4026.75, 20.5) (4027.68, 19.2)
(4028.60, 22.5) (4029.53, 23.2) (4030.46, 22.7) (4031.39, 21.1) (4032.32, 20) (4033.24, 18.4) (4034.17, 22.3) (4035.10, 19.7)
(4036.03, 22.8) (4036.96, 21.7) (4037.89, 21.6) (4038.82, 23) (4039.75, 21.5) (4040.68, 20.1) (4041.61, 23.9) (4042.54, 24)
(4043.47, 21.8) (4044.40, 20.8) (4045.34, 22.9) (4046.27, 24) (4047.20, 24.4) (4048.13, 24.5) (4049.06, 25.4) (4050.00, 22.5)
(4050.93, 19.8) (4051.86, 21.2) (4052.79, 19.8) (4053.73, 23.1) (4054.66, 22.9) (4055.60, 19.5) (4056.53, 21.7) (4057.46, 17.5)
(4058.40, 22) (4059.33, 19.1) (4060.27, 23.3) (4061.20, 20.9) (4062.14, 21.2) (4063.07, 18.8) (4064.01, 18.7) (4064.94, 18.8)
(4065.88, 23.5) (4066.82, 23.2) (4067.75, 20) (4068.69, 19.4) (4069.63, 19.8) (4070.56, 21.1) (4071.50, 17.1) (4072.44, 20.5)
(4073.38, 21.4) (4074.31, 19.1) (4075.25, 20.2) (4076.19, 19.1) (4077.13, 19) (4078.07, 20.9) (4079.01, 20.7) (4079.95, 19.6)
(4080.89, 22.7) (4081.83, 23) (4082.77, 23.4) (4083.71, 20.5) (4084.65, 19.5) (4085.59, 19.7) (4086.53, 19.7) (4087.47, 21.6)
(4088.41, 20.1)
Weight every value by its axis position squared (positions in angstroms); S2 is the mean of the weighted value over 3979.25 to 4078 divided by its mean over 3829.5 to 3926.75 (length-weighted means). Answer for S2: 1.35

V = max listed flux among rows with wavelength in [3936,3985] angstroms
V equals 22.4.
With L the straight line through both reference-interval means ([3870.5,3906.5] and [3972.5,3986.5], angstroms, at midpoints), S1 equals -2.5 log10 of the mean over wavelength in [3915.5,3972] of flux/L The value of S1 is 0.03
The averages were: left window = 16.2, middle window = 16.5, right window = 17.4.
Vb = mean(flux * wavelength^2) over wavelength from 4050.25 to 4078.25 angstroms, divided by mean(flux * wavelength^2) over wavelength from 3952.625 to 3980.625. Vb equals 1.40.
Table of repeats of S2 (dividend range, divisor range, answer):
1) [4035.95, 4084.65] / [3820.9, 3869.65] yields 1.44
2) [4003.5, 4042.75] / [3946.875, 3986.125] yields 1.34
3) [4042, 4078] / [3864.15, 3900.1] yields 1.41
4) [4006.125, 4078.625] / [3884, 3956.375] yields 1.32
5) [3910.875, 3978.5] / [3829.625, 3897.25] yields 1.06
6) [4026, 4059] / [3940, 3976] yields 1.39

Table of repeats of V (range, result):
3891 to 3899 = 18.1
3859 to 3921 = 21.9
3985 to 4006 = 24.7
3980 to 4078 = 26.3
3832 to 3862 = 21.6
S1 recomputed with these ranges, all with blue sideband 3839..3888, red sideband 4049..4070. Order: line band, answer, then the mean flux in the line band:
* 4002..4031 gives -0.086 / 21.7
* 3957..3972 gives 0.345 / 13.9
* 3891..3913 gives 0.036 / 17.4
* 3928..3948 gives 0.182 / 15.8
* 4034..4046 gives -0.077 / 22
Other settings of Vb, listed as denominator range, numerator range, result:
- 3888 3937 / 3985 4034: 1.34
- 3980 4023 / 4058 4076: 0.99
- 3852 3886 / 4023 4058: 1.34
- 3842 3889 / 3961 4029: 1.18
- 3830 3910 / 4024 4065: 1.42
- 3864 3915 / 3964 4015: 1.15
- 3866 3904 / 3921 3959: 1.06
